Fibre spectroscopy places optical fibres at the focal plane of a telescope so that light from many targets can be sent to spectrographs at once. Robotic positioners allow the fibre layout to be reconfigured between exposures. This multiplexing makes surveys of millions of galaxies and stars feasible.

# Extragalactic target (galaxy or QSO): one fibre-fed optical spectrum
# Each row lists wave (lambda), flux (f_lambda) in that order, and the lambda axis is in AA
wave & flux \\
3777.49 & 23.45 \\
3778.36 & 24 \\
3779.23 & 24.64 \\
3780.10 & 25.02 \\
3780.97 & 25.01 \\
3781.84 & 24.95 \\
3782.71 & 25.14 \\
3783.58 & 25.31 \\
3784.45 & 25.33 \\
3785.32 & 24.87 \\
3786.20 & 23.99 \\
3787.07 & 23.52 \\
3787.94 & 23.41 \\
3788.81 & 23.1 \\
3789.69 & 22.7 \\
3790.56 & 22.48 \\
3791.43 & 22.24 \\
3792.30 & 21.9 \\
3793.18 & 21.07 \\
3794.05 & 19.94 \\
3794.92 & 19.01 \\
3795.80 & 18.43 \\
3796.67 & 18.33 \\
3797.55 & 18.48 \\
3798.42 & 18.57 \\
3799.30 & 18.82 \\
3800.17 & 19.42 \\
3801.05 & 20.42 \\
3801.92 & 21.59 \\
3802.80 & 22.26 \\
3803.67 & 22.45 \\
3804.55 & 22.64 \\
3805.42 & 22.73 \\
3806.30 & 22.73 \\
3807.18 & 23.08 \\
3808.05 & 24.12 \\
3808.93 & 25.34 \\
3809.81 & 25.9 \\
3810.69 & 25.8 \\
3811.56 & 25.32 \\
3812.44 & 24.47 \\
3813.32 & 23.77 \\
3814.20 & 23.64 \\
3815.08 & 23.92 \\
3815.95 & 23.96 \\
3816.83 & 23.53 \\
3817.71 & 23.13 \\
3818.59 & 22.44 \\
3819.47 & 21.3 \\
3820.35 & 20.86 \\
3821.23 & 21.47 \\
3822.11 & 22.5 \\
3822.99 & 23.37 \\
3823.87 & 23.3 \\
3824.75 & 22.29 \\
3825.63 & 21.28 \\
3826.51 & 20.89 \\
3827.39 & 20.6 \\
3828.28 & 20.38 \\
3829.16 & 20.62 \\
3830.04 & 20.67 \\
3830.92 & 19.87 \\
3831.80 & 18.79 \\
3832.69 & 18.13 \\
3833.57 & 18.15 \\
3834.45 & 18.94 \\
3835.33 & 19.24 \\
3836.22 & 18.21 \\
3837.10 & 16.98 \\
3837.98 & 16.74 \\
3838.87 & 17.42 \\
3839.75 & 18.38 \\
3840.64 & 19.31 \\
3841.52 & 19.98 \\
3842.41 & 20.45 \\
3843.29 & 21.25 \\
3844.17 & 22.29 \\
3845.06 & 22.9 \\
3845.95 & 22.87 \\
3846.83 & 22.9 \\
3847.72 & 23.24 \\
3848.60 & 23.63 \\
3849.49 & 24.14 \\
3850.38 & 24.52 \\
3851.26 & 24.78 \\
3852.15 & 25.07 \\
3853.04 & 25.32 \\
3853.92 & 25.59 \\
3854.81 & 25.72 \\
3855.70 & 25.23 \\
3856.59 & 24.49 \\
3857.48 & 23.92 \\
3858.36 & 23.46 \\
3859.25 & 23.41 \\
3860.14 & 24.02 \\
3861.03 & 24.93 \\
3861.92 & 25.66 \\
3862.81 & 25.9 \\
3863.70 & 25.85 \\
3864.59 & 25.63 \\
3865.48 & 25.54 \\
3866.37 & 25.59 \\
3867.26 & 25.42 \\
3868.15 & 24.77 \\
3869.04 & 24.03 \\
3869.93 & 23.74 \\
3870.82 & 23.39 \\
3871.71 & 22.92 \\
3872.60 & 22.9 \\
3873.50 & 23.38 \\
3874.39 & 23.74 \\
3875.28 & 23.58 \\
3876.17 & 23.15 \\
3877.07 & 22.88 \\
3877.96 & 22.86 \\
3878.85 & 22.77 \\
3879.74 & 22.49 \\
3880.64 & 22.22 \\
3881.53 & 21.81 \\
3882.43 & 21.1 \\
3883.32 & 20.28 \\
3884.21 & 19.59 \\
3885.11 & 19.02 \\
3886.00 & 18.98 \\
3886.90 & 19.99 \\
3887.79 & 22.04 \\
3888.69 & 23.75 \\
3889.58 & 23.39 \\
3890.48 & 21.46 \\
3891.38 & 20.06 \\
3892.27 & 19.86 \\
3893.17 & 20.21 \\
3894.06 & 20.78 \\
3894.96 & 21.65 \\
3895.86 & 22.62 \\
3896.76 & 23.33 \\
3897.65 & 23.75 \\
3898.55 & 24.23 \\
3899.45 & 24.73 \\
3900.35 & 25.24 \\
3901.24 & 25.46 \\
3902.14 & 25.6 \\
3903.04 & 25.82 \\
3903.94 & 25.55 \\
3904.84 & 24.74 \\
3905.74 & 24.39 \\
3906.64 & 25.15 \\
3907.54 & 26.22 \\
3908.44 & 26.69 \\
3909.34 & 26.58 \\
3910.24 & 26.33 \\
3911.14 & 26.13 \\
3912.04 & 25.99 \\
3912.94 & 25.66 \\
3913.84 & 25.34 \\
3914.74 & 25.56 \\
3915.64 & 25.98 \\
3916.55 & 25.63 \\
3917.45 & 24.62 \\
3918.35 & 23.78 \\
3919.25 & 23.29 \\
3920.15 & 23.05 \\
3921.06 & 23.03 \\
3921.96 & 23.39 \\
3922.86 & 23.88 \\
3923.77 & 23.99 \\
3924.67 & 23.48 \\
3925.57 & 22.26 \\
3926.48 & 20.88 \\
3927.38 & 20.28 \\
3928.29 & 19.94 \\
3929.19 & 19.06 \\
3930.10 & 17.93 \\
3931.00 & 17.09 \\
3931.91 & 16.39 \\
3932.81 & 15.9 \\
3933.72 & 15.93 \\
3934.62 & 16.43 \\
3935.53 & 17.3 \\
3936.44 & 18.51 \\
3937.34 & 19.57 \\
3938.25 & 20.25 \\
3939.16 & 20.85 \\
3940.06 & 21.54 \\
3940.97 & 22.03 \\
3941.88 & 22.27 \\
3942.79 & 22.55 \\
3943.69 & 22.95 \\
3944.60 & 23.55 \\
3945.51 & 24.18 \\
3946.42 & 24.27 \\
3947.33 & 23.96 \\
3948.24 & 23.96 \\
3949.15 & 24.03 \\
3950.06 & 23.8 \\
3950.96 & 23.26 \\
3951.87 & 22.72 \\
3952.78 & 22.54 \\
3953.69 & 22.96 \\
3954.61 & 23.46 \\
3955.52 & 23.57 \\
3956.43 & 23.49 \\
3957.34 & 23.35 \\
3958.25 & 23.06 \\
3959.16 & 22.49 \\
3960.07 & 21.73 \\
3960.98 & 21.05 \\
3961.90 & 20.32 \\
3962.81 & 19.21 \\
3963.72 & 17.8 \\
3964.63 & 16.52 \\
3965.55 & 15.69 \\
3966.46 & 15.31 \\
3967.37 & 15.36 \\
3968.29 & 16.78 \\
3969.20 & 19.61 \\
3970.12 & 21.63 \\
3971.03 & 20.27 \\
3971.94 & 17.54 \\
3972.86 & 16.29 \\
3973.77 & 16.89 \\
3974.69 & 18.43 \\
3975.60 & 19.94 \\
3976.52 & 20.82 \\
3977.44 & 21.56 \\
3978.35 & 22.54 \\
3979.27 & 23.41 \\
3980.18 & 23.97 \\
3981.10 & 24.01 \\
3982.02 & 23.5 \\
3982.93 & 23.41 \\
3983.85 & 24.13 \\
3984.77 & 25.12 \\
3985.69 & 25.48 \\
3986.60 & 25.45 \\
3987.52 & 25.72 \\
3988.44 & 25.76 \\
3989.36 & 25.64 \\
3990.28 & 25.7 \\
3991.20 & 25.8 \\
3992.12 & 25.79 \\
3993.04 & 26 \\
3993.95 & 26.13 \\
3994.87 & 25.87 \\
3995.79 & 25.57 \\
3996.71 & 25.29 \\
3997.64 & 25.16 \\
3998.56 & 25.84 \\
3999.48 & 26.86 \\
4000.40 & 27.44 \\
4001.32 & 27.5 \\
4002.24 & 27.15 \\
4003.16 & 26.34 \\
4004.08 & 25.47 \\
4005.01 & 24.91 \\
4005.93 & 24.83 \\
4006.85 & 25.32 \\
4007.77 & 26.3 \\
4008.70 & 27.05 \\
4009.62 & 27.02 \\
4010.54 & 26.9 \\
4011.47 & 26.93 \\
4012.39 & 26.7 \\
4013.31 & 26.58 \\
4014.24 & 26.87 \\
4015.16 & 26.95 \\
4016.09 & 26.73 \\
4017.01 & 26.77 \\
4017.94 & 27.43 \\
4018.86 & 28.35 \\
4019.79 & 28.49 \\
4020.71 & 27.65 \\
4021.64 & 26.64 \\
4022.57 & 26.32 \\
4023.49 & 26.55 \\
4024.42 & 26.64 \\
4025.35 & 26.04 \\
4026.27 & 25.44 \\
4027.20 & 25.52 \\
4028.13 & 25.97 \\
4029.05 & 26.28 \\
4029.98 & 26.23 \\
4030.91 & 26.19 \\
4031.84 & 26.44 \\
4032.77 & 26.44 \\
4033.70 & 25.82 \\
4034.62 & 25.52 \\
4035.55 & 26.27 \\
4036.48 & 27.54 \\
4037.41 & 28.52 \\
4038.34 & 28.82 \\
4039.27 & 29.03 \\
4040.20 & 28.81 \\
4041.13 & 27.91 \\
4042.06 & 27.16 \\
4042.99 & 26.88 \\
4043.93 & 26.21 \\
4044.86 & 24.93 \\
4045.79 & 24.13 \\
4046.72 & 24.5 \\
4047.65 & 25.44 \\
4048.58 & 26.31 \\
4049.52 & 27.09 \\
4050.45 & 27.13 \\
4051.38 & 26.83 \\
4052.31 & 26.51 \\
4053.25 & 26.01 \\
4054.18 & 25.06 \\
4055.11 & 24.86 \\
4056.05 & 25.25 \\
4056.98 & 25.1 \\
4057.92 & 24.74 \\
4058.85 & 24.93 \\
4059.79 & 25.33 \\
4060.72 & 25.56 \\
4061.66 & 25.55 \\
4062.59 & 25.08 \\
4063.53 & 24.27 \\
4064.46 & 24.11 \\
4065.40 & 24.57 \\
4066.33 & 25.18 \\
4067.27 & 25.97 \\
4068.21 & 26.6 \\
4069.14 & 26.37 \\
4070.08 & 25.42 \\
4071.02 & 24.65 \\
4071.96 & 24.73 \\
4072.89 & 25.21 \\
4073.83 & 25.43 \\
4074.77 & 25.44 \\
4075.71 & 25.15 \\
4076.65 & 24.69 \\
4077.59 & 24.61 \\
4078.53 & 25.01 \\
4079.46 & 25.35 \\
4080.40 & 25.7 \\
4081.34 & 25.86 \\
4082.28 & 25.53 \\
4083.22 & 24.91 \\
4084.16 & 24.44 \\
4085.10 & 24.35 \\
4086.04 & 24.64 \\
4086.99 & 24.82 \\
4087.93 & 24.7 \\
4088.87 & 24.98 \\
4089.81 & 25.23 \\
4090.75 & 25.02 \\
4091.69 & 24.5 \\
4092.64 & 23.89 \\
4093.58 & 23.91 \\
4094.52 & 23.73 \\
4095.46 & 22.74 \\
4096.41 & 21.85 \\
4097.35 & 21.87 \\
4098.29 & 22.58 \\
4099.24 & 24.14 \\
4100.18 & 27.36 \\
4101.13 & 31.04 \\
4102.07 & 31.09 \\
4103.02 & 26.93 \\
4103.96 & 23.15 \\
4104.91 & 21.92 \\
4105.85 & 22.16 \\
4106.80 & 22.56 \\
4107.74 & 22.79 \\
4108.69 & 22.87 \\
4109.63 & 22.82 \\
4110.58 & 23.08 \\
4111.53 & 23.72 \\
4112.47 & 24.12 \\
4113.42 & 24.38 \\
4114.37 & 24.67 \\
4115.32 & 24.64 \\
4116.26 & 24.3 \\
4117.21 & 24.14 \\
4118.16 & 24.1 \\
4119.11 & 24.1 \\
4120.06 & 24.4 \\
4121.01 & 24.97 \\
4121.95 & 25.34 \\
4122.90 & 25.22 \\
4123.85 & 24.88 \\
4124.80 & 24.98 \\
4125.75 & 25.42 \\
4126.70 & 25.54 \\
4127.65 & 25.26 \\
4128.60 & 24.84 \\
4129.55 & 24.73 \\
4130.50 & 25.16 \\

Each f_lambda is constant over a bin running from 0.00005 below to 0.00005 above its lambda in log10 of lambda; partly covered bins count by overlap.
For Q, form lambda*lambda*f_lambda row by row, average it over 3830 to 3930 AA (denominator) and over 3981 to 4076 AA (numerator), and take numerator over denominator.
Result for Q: 1.22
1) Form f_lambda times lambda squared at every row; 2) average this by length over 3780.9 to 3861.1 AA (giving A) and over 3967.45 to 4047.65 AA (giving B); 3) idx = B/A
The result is 1.25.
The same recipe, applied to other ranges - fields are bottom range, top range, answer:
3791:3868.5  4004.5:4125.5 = 1.29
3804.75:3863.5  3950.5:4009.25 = 1.10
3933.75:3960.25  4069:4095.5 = 1.20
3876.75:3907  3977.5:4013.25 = 1.19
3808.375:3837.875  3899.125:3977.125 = 1.07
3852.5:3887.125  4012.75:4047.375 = 1.23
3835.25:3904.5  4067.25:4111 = 1.21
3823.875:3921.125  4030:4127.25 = 1.22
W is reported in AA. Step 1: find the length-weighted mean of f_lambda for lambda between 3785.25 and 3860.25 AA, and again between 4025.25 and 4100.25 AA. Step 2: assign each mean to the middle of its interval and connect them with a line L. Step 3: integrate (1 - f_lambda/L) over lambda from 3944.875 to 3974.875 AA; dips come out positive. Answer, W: 3.9 AA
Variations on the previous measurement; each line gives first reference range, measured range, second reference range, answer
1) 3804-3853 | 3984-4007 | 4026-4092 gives -1.1 AA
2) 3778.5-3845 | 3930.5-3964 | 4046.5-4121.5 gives 2.9 AA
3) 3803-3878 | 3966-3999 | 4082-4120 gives 1.3 AA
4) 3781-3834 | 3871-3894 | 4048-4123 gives 1.1 AA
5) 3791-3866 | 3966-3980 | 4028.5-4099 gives 2.9 AA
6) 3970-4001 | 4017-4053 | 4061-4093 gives -3.3 AA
